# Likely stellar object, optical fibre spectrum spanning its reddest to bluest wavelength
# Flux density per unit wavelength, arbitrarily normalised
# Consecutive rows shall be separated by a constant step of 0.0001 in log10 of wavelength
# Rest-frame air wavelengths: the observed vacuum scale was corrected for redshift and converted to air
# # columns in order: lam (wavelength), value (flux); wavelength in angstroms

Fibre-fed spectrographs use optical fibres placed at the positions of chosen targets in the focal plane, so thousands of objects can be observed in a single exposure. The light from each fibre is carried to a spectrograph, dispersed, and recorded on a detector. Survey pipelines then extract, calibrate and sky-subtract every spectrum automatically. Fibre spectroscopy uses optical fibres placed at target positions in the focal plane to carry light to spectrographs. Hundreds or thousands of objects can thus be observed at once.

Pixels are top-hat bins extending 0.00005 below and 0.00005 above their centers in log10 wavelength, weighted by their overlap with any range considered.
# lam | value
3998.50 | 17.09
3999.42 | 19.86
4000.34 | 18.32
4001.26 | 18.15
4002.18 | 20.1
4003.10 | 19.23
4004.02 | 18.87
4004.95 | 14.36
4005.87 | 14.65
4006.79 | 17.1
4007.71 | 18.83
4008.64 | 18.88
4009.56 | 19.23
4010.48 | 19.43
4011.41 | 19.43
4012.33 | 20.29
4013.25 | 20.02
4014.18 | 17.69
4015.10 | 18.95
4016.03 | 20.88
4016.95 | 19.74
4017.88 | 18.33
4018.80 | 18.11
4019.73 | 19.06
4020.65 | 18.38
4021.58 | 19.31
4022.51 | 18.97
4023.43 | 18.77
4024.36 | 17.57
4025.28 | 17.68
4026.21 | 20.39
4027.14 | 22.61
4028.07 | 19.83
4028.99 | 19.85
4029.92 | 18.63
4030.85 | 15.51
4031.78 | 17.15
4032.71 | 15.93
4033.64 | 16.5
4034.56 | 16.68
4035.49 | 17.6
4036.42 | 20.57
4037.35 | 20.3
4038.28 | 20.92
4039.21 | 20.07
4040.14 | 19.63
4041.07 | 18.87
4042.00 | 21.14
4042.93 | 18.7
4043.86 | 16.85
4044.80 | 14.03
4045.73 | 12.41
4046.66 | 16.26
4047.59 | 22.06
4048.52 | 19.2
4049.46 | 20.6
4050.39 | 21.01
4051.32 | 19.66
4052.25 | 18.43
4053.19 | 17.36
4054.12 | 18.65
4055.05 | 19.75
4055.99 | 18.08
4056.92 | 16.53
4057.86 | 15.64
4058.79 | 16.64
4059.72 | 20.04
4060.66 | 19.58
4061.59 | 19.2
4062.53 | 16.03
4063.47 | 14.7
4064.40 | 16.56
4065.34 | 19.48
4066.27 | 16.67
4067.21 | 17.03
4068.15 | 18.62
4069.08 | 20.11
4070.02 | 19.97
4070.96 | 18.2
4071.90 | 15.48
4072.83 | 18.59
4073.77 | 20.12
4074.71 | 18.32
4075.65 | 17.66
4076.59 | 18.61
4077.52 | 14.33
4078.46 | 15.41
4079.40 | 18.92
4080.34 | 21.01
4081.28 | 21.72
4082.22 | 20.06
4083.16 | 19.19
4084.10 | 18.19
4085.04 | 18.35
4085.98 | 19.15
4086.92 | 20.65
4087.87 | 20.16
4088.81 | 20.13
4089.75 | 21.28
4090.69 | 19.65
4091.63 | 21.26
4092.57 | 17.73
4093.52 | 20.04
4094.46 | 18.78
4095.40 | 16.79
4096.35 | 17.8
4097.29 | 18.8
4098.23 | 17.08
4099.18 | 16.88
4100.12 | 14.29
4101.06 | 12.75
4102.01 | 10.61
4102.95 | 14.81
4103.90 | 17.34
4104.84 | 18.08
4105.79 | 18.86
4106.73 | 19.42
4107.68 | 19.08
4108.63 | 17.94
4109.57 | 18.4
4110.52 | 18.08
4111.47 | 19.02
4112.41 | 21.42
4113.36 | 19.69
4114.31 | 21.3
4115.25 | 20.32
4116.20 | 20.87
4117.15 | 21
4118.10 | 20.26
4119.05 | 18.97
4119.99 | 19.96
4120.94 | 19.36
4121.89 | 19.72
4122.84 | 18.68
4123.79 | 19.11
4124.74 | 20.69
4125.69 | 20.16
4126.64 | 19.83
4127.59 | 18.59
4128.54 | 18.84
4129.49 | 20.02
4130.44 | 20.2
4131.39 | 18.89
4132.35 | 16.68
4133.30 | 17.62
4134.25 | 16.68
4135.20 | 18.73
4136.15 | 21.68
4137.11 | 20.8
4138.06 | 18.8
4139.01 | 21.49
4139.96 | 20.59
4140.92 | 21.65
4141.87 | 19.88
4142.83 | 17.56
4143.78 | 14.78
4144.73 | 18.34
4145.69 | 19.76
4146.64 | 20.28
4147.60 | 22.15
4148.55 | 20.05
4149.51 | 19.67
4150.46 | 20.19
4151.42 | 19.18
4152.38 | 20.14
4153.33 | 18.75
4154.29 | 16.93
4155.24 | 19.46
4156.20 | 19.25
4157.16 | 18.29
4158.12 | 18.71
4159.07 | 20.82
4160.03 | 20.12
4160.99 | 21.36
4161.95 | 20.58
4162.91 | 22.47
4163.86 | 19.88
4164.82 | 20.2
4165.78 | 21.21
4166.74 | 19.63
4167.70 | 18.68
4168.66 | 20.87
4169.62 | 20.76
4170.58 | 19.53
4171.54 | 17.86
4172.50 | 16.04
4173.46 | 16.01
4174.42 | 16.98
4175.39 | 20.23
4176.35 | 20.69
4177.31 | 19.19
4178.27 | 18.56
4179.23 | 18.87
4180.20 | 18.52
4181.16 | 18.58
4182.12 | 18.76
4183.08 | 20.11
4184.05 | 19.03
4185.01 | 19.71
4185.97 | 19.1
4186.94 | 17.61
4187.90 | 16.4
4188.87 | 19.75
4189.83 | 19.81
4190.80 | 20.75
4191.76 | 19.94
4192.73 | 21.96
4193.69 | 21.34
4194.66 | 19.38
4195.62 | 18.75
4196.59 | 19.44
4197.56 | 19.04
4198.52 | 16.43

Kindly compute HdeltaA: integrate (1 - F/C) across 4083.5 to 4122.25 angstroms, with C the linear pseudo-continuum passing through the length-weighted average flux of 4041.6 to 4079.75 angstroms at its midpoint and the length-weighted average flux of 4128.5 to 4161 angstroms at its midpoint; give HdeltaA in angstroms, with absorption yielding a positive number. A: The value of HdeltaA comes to 0.0 angstroms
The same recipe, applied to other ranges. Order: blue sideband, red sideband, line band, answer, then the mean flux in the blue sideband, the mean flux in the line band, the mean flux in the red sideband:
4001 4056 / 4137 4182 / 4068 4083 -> 0.27 angstroms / 18.6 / 18.6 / 19.4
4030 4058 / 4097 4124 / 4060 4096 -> -0.67 angstroms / 18.2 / 18.6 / 18.3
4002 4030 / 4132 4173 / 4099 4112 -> 1.64 angstroms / 18.9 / 16.9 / 19.5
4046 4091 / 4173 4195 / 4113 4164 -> -1.83 angstroms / 18.6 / 19.6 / 19.2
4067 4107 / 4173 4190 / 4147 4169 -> -1.56 angstroms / 18.2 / 19.9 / 18.8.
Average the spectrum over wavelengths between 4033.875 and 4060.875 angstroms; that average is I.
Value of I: 18.5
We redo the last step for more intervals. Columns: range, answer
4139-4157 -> 19.4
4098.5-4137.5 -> 18.7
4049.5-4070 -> 18.2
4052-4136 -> 18.5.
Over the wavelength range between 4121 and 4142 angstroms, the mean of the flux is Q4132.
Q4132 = 19.5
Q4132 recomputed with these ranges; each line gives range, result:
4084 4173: 19.1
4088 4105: 17.5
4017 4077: 18.4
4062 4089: 18.4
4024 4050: 18.5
